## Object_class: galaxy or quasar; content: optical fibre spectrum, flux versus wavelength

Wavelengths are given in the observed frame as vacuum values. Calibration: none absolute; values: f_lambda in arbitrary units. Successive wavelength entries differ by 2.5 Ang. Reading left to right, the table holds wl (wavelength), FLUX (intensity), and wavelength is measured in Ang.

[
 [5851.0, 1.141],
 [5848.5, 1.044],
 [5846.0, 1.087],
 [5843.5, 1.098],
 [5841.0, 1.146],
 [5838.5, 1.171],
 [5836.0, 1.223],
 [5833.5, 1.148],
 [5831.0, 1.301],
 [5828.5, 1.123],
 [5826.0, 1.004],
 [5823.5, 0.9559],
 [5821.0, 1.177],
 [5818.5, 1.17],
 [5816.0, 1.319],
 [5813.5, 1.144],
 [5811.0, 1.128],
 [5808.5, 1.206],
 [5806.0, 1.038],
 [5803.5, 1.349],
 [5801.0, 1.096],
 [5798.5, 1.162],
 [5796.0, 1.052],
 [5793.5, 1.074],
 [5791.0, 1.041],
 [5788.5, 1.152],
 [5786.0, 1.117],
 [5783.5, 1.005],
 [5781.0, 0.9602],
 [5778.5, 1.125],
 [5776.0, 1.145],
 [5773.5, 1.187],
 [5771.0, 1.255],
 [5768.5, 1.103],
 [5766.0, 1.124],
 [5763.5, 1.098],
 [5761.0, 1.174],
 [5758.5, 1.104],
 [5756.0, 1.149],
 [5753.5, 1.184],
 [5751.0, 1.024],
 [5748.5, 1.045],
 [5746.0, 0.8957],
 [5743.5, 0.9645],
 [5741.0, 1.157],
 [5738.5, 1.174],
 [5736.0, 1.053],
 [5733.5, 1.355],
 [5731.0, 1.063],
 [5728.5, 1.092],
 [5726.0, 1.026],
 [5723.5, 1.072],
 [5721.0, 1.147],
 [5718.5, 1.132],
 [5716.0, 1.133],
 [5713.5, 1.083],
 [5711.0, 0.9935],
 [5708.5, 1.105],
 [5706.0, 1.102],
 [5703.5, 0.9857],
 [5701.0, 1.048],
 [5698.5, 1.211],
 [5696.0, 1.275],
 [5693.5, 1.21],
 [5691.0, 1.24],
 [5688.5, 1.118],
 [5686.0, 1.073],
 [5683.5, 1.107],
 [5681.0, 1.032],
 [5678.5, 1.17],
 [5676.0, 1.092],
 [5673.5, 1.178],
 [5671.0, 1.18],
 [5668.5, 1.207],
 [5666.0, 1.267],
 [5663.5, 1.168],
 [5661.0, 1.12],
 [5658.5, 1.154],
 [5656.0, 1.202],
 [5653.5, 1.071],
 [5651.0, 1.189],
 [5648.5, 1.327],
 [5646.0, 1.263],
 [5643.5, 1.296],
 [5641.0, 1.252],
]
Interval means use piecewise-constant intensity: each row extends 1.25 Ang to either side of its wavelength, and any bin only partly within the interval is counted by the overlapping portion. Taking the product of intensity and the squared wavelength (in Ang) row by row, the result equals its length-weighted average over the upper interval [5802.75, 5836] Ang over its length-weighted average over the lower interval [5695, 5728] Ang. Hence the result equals 1.1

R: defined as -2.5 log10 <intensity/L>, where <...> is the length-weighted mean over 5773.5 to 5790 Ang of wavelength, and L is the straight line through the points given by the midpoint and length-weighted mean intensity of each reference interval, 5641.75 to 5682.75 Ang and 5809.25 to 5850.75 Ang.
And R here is 0.06 mag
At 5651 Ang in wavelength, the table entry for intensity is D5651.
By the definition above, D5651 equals 1.189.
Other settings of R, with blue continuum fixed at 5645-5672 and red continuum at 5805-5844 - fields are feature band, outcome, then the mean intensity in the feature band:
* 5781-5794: 0.090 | 1.07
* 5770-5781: 0.010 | 1.15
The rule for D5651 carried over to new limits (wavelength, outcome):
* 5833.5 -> 1.148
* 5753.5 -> 1.184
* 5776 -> 1.145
